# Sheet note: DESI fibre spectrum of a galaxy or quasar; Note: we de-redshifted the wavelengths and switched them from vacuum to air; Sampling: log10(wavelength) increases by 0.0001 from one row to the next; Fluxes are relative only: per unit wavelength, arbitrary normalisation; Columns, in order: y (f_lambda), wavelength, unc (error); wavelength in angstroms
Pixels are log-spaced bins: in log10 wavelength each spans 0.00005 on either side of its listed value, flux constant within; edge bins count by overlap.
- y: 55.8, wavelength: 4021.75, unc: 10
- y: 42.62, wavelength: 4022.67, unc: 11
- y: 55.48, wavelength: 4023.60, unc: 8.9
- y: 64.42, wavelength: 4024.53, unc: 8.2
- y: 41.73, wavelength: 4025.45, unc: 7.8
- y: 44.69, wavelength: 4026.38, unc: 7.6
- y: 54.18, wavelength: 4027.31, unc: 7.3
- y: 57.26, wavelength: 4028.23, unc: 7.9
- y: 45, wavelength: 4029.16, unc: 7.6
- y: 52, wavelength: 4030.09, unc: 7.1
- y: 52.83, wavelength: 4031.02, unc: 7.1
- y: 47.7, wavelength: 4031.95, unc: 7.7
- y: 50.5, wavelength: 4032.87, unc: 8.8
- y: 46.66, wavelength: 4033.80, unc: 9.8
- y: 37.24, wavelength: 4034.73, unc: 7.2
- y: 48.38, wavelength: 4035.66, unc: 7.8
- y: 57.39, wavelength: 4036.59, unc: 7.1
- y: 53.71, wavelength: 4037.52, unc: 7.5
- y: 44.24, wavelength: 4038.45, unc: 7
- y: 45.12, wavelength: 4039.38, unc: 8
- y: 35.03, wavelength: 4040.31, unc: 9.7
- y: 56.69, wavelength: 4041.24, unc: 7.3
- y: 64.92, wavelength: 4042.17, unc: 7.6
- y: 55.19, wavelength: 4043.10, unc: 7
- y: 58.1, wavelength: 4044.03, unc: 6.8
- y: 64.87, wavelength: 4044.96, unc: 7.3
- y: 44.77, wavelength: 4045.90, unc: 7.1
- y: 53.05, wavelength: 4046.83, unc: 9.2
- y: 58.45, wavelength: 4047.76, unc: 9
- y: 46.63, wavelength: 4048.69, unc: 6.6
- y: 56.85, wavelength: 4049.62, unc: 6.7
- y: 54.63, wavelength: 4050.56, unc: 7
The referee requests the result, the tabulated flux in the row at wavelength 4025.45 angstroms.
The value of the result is 41.73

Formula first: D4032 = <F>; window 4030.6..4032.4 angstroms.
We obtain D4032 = 50.2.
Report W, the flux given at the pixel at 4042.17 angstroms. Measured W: 64.92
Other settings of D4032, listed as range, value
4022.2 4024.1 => 49.3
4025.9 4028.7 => 52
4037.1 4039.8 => 47.6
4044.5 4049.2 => 53.6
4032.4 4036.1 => 45.7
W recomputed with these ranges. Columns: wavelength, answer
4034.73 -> 37.24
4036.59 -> 57.39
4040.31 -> 35.03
